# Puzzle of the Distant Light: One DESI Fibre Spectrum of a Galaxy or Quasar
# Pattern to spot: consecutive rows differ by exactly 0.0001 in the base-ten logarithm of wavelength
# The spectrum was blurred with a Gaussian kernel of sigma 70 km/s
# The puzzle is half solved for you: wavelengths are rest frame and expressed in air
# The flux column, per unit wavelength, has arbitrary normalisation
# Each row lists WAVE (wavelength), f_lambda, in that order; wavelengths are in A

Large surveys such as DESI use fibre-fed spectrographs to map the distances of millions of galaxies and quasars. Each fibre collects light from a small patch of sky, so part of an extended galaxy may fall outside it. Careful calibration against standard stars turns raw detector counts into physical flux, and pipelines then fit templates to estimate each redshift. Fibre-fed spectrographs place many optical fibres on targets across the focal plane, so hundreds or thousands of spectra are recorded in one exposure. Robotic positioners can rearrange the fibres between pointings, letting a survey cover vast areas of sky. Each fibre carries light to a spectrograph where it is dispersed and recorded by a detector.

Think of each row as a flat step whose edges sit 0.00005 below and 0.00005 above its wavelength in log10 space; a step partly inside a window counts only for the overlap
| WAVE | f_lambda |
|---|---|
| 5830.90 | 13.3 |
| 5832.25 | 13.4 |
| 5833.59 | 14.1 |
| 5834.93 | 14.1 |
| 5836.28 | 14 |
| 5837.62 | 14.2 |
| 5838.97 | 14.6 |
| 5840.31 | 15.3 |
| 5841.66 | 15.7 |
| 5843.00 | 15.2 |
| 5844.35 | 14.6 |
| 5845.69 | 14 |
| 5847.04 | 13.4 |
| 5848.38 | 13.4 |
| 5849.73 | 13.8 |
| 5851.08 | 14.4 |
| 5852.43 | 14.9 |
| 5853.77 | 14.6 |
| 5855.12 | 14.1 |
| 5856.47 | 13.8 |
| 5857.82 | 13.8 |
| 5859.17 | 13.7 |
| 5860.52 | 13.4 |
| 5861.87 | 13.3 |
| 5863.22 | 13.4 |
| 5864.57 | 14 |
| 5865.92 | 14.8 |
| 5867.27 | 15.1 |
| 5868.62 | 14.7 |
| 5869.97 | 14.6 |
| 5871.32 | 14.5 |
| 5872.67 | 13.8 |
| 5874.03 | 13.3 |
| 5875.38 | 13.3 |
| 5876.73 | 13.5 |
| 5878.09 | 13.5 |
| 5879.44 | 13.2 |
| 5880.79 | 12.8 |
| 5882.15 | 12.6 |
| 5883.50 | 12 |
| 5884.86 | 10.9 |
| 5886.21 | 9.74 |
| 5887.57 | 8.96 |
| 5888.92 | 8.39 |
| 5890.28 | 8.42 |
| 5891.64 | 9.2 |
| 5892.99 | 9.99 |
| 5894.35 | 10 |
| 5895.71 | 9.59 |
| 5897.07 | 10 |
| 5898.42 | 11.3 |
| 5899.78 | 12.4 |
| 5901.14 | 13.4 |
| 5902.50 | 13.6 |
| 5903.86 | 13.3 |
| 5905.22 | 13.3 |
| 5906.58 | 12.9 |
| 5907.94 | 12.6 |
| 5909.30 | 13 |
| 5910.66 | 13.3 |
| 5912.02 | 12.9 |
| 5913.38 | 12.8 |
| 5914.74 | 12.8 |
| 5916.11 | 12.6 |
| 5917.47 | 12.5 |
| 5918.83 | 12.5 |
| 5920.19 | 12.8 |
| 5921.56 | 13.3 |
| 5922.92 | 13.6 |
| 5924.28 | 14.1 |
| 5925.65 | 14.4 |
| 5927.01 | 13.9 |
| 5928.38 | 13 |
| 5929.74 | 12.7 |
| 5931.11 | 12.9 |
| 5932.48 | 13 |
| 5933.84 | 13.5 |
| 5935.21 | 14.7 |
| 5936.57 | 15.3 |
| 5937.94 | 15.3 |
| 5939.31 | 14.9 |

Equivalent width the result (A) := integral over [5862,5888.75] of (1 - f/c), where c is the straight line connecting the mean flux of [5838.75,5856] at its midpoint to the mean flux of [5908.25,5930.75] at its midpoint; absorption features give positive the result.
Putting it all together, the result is 1.8 A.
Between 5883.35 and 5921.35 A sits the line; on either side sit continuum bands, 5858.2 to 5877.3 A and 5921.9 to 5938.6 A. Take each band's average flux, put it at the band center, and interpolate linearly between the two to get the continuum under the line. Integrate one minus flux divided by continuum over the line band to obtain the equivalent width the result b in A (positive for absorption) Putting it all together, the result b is 6.2 A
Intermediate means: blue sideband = 14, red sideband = 13.9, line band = 11.6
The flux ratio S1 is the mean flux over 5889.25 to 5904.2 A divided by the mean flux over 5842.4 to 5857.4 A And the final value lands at 0.77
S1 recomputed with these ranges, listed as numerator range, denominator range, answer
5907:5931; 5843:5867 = 0.93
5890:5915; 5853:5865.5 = 0.86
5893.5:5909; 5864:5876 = 0.84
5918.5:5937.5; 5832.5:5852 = 0.95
